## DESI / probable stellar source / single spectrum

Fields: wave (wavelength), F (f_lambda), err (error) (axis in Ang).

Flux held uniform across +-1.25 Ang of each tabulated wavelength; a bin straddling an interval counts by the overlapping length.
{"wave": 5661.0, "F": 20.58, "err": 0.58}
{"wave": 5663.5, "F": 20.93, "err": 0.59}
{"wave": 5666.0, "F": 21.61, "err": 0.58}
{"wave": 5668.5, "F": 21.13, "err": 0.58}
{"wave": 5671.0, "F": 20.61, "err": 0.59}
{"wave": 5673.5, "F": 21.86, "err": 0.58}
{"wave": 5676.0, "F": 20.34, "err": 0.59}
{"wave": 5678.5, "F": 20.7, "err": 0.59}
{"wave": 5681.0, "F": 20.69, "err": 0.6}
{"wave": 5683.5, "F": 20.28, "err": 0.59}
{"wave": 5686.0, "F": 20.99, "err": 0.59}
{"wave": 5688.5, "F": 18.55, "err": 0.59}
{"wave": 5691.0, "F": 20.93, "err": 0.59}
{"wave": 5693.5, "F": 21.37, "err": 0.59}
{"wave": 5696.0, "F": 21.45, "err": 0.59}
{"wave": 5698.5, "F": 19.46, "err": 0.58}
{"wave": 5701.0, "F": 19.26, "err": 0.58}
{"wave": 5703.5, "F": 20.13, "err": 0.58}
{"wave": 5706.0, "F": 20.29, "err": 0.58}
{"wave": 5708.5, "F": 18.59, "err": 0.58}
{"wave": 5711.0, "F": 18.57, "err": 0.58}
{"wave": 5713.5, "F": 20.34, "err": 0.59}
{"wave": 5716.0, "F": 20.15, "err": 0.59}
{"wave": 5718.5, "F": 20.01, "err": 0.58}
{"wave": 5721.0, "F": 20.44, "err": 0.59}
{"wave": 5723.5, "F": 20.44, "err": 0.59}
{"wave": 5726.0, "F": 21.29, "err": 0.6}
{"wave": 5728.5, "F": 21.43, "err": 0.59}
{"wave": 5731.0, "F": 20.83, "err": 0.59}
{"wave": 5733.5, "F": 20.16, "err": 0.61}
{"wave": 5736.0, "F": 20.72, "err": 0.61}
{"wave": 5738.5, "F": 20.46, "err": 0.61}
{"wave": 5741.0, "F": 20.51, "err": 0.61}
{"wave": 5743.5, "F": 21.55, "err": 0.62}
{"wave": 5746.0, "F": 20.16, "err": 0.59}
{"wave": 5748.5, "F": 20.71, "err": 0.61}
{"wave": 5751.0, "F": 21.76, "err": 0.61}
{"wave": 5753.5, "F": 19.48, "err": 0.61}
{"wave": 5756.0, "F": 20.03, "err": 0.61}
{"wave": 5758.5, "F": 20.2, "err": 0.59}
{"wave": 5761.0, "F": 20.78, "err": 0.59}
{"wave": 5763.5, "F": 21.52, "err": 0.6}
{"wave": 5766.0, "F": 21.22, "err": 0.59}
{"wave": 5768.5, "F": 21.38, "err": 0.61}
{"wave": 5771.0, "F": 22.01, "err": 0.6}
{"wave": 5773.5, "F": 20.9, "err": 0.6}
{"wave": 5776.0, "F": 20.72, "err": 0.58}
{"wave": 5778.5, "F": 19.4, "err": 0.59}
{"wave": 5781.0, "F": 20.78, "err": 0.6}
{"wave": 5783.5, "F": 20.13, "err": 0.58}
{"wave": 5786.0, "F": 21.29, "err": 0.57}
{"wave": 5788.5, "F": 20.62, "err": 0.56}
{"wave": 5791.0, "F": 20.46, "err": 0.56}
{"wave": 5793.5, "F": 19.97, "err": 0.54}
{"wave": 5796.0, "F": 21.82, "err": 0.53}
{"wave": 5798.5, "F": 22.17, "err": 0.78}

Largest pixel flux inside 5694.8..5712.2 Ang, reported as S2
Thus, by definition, 21.45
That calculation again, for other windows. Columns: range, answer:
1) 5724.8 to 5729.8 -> 21.43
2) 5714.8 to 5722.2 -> 20.44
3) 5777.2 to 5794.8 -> 21.29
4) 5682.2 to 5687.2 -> 20.99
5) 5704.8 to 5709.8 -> 20.29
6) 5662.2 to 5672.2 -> 21.61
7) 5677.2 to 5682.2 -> 20.7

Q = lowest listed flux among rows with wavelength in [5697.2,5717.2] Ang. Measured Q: 18.57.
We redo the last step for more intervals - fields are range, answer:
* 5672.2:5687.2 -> 20.28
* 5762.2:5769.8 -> 21.22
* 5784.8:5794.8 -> 19.97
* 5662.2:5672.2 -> 20.61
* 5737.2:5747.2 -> 20.16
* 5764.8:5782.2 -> 19.4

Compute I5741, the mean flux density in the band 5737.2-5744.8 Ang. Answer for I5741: 20.8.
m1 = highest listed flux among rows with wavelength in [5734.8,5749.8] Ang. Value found 21.55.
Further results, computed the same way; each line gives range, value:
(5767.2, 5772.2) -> 22.01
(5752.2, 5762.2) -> 20.78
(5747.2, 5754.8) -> 21.76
